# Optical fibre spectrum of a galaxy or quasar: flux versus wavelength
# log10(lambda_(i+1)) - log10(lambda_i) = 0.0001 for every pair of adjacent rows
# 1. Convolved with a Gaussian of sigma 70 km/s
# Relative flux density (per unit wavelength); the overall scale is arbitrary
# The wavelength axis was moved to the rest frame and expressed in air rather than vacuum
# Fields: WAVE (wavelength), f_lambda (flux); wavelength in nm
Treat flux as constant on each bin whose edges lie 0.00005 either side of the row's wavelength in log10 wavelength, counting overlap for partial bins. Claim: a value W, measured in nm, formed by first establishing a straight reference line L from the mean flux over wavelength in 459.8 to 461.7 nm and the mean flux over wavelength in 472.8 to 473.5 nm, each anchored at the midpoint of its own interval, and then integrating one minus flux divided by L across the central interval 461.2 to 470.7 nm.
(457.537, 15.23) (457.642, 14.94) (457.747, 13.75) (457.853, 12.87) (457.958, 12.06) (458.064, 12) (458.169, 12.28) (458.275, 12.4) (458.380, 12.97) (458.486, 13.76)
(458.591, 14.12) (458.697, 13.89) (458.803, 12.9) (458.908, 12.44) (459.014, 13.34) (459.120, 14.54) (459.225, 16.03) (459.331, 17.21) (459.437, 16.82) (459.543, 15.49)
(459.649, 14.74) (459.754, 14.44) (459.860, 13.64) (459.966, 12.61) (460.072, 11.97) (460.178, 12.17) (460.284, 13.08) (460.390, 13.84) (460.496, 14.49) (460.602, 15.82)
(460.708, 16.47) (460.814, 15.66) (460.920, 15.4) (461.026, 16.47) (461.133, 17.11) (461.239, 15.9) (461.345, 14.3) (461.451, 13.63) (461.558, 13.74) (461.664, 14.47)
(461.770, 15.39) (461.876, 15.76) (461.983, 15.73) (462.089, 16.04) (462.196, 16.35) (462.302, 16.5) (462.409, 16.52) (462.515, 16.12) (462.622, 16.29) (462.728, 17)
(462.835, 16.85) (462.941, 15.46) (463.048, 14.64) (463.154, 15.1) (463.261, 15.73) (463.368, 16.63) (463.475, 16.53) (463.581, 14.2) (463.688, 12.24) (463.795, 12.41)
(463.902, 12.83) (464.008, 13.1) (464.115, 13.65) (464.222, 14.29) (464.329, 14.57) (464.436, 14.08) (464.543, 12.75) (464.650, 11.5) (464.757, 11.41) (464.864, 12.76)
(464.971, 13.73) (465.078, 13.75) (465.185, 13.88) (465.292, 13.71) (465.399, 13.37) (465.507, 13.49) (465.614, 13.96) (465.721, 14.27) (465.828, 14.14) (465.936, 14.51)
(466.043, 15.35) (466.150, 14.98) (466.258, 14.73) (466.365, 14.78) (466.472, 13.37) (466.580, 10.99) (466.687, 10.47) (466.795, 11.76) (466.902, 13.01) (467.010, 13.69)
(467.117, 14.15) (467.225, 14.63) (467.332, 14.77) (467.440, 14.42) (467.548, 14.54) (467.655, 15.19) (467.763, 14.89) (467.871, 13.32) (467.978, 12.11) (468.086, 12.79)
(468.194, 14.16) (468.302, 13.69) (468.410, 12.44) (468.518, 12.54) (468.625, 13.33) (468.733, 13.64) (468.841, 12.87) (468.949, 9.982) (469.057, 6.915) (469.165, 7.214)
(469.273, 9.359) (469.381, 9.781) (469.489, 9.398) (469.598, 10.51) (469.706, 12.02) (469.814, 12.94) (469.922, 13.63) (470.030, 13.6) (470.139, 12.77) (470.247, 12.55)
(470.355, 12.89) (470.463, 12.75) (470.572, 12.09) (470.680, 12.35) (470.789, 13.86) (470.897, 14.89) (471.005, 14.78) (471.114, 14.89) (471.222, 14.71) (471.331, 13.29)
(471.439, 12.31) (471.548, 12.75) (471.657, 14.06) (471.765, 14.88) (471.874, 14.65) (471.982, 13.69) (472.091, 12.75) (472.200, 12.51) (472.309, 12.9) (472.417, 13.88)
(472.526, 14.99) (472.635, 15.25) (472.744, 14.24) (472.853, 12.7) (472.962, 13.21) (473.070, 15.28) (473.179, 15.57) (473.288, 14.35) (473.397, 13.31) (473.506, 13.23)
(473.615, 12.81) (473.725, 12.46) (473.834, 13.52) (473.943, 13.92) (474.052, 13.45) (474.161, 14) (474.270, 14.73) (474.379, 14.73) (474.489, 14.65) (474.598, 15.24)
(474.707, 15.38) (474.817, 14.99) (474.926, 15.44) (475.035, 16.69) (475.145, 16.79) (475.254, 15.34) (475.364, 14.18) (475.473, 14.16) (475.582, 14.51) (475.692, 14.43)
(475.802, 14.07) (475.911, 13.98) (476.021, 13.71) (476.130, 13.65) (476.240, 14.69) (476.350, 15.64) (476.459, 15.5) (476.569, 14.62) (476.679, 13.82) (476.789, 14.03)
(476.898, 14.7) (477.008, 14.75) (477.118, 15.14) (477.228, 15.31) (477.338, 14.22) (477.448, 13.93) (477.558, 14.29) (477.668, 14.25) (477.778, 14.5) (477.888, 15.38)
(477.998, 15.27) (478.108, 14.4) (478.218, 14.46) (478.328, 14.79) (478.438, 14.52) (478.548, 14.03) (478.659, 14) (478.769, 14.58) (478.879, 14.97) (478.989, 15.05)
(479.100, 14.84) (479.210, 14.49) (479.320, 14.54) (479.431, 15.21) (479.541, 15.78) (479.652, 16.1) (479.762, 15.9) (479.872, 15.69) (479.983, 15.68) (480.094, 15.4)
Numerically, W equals 0.47 nm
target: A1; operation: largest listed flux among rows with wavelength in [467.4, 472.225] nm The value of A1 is 15.19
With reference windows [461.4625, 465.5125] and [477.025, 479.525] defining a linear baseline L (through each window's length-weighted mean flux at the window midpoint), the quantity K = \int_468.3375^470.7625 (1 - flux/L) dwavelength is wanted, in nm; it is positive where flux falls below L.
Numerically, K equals 0.487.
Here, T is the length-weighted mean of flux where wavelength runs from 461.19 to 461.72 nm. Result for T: 14.4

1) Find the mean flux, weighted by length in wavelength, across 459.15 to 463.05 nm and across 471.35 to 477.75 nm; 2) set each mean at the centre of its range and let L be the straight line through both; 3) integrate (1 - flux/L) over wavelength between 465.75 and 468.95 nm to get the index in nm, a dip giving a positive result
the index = 0.27 nm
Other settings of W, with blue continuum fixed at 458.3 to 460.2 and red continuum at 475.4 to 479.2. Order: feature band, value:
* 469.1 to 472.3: 0.378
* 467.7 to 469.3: 0.257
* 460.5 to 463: -0.287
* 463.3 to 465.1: 0.080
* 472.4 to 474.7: 0.053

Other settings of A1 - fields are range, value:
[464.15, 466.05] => 15.35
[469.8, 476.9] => 16.79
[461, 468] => 17.11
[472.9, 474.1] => 15.57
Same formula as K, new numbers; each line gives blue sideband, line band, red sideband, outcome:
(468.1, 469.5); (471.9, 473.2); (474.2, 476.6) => -0.055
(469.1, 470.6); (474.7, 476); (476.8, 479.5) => -0.131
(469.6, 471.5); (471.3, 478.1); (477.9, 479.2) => -0.163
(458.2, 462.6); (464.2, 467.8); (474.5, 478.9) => 0.253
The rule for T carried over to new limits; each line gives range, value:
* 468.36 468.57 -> 12.5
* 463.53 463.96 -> 12.9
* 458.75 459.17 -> 13.3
